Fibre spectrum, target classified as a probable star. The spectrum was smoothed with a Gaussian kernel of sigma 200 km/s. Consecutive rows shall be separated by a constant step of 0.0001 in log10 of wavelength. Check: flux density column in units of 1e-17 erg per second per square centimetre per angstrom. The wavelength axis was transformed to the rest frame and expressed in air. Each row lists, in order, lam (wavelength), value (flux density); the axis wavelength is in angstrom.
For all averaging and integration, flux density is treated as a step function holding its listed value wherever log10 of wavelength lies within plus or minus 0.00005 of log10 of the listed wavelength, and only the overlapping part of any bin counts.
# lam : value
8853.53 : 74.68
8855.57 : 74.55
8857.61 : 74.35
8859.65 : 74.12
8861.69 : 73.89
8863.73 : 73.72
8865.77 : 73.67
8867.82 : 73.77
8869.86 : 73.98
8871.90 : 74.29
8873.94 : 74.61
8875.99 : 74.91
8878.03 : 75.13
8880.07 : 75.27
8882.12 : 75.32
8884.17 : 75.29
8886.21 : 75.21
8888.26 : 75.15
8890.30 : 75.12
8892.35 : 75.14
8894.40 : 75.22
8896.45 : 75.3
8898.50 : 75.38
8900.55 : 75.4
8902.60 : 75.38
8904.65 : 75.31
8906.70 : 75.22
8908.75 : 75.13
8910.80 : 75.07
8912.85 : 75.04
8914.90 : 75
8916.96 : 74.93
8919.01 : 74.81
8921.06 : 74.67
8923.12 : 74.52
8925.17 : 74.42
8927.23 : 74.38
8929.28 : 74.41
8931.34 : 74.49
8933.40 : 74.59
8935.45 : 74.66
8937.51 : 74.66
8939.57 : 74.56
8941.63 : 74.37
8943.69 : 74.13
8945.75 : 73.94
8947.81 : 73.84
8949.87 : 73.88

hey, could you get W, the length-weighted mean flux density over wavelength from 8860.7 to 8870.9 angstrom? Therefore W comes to 73.8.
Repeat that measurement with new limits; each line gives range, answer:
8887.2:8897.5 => 75.2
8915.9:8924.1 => 74.7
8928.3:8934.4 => 74.4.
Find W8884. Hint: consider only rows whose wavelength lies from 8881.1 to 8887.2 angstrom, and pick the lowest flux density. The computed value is 75.21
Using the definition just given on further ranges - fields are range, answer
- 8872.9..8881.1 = 74.61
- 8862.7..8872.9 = 73.67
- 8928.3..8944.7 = 74.13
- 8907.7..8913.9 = 75.04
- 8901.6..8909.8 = 75.13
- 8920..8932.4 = 74.38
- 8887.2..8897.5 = 75.12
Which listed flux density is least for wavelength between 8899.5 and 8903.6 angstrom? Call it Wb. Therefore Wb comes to 75.38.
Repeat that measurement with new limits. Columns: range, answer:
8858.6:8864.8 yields 73.72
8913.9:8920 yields 74.81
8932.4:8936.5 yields 74.59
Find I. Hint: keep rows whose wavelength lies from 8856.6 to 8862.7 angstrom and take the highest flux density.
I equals 74.35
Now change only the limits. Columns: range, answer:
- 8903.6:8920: 75.31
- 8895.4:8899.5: 75.38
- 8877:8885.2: 75.32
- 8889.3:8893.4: 75.14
